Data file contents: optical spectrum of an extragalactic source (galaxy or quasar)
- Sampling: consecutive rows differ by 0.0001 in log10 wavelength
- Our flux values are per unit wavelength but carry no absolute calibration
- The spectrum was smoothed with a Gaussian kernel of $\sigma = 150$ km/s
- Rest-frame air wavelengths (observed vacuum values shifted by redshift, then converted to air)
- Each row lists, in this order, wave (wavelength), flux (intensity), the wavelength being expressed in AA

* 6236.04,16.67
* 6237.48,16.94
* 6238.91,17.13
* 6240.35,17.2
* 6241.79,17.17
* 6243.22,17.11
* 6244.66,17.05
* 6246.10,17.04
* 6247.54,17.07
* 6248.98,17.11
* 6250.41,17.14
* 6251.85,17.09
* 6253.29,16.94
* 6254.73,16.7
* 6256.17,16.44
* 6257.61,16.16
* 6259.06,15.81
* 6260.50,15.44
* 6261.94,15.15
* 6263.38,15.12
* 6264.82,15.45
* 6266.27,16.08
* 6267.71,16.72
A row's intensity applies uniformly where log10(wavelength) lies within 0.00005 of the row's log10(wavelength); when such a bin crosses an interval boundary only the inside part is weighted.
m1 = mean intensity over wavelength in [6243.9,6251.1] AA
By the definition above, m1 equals 17.1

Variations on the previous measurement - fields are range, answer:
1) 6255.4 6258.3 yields 16.3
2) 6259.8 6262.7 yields 15.3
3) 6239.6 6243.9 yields 17.2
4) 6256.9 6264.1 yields 15.5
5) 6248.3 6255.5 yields 17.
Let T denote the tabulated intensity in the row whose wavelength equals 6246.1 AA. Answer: 17.04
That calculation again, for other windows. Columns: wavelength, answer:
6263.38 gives 15.12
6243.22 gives 17.11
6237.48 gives 16.94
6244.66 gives 17.05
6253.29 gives 16.94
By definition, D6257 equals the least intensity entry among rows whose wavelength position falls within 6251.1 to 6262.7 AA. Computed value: 15.15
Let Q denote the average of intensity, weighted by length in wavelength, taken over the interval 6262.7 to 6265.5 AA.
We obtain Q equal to 15.3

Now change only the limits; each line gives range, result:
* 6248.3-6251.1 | 17.2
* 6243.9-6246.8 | 17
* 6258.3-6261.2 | 15.6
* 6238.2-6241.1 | 17.1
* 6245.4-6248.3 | 17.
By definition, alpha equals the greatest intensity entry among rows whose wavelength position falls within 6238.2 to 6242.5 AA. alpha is 17.2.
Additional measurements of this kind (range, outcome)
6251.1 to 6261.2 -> 17.09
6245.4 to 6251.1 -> 17.14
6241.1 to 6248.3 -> 17.17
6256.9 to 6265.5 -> 16.16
